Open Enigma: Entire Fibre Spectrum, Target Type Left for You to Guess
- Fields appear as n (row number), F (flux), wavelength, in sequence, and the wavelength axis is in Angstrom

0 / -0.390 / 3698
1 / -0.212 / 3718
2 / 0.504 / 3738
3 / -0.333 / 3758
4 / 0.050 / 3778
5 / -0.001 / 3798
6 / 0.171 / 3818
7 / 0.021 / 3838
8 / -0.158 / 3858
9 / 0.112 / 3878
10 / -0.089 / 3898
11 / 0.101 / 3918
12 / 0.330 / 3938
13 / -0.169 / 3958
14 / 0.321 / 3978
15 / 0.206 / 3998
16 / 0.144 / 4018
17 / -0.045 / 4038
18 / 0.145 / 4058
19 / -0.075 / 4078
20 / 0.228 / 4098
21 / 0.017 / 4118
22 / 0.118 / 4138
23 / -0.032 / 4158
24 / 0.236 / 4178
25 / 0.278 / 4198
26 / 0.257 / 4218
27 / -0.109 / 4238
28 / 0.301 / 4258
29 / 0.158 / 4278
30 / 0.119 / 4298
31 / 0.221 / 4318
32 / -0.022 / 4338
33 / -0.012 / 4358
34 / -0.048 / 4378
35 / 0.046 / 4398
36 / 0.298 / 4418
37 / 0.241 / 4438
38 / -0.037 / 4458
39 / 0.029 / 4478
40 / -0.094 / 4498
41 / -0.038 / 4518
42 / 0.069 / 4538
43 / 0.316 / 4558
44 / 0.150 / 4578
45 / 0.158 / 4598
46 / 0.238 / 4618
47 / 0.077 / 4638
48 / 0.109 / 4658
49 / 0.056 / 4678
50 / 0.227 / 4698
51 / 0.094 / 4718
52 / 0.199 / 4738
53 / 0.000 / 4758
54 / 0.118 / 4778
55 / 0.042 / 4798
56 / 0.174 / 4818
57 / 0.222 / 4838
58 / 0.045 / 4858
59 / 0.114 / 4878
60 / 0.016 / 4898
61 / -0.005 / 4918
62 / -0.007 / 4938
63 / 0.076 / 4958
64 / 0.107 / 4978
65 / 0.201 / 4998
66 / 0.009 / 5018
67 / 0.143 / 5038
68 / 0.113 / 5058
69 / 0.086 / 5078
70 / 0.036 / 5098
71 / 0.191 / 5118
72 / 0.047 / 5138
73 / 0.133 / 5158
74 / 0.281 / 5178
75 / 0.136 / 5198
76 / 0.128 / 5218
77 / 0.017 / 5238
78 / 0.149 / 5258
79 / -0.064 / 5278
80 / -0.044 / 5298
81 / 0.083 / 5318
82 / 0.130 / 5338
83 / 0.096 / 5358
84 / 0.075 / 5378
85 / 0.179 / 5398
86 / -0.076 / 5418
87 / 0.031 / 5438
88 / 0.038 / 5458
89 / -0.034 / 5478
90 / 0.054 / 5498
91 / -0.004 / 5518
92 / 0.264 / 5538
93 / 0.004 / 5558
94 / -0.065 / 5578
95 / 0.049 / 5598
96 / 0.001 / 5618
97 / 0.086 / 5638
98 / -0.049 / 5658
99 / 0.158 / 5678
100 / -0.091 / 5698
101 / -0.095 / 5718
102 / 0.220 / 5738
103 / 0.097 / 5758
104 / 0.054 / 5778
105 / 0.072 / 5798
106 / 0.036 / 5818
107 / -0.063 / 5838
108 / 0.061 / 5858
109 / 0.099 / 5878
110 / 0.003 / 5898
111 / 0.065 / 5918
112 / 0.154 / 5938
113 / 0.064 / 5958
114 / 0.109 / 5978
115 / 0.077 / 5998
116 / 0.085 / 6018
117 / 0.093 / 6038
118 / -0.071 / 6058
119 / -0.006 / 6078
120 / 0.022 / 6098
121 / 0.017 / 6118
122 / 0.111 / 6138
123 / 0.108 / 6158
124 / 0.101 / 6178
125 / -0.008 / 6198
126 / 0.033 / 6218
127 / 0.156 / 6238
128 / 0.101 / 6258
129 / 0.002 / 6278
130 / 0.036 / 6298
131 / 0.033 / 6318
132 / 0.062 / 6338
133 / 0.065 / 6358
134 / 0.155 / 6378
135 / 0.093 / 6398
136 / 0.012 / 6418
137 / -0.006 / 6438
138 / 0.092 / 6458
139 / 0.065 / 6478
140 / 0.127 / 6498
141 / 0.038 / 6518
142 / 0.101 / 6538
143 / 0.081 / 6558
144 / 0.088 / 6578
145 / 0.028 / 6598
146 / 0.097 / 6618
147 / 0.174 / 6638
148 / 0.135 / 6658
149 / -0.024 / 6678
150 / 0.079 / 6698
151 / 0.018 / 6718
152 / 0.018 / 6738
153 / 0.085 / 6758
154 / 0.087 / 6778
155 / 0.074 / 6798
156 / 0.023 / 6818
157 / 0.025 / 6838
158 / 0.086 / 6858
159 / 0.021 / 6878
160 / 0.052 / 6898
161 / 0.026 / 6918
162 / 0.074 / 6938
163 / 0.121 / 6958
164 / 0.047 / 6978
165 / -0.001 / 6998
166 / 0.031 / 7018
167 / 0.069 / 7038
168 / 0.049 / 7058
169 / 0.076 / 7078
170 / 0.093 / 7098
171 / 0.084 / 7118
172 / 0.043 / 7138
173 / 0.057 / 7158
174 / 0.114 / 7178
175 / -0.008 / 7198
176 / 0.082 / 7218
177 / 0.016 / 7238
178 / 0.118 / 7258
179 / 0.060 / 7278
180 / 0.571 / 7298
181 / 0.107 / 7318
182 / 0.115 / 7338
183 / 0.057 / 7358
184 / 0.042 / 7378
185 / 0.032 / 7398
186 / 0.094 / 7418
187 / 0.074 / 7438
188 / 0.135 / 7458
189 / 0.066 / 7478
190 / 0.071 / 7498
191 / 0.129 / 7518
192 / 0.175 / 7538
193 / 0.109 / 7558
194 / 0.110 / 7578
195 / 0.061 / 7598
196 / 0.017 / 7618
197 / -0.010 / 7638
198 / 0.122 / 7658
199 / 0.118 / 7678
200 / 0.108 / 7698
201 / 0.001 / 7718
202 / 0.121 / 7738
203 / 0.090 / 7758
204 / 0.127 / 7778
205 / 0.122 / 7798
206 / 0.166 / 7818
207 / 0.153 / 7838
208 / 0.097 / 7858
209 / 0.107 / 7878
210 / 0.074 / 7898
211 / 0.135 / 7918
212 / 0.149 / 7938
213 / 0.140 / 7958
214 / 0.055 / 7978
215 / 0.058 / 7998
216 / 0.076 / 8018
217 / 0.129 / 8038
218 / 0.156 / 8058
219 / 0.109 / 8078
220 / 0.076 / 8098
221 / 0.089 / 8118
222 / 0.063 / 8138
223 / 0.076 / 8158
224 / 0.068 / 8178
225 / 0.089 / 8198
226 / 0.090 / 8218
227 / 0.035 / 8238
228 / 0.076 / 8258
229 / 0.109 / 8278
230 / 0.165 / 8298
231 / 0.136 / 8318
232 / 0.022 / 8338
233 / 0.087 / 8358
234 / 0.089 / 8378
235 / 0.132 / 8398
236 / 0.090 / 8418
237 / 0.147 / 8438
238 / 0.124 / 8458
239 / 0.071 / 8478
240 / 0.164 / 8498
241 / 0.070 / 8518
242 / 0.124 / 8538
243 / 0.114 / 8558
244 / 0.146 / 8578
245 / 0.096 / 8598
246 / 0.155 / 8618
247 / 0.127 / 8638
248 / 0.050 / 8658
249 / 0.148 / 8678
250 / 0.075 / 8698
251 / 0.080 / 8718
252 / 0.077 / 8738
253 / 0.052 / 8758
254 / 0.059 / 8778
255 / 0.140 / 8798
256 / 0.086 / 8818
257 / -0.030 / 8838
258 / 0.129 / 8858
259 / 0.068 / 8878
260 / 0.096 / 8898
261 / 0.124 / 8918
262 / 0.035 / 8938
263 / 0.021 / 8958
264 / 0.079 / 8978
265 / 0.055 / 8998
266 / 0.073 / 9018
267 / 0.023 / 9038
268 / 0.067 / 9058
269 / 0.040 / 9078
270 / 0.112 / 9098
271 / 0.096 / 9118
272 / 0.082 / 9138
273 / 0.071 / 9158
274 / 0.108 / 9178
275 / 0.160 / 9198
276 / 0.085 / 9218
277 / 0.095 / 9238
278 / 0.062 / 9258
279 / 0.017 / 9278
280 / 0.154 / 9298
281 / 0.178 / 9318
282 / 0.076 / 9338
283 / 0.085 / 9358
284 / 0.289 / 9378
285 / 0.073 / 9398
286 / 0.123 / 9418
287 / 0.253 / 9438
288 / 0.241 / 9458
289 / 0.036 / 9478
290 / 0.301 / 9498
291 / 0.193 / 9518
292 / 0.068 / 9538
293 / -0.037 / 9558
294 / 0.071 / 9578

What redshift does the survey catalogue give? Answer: 0.958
